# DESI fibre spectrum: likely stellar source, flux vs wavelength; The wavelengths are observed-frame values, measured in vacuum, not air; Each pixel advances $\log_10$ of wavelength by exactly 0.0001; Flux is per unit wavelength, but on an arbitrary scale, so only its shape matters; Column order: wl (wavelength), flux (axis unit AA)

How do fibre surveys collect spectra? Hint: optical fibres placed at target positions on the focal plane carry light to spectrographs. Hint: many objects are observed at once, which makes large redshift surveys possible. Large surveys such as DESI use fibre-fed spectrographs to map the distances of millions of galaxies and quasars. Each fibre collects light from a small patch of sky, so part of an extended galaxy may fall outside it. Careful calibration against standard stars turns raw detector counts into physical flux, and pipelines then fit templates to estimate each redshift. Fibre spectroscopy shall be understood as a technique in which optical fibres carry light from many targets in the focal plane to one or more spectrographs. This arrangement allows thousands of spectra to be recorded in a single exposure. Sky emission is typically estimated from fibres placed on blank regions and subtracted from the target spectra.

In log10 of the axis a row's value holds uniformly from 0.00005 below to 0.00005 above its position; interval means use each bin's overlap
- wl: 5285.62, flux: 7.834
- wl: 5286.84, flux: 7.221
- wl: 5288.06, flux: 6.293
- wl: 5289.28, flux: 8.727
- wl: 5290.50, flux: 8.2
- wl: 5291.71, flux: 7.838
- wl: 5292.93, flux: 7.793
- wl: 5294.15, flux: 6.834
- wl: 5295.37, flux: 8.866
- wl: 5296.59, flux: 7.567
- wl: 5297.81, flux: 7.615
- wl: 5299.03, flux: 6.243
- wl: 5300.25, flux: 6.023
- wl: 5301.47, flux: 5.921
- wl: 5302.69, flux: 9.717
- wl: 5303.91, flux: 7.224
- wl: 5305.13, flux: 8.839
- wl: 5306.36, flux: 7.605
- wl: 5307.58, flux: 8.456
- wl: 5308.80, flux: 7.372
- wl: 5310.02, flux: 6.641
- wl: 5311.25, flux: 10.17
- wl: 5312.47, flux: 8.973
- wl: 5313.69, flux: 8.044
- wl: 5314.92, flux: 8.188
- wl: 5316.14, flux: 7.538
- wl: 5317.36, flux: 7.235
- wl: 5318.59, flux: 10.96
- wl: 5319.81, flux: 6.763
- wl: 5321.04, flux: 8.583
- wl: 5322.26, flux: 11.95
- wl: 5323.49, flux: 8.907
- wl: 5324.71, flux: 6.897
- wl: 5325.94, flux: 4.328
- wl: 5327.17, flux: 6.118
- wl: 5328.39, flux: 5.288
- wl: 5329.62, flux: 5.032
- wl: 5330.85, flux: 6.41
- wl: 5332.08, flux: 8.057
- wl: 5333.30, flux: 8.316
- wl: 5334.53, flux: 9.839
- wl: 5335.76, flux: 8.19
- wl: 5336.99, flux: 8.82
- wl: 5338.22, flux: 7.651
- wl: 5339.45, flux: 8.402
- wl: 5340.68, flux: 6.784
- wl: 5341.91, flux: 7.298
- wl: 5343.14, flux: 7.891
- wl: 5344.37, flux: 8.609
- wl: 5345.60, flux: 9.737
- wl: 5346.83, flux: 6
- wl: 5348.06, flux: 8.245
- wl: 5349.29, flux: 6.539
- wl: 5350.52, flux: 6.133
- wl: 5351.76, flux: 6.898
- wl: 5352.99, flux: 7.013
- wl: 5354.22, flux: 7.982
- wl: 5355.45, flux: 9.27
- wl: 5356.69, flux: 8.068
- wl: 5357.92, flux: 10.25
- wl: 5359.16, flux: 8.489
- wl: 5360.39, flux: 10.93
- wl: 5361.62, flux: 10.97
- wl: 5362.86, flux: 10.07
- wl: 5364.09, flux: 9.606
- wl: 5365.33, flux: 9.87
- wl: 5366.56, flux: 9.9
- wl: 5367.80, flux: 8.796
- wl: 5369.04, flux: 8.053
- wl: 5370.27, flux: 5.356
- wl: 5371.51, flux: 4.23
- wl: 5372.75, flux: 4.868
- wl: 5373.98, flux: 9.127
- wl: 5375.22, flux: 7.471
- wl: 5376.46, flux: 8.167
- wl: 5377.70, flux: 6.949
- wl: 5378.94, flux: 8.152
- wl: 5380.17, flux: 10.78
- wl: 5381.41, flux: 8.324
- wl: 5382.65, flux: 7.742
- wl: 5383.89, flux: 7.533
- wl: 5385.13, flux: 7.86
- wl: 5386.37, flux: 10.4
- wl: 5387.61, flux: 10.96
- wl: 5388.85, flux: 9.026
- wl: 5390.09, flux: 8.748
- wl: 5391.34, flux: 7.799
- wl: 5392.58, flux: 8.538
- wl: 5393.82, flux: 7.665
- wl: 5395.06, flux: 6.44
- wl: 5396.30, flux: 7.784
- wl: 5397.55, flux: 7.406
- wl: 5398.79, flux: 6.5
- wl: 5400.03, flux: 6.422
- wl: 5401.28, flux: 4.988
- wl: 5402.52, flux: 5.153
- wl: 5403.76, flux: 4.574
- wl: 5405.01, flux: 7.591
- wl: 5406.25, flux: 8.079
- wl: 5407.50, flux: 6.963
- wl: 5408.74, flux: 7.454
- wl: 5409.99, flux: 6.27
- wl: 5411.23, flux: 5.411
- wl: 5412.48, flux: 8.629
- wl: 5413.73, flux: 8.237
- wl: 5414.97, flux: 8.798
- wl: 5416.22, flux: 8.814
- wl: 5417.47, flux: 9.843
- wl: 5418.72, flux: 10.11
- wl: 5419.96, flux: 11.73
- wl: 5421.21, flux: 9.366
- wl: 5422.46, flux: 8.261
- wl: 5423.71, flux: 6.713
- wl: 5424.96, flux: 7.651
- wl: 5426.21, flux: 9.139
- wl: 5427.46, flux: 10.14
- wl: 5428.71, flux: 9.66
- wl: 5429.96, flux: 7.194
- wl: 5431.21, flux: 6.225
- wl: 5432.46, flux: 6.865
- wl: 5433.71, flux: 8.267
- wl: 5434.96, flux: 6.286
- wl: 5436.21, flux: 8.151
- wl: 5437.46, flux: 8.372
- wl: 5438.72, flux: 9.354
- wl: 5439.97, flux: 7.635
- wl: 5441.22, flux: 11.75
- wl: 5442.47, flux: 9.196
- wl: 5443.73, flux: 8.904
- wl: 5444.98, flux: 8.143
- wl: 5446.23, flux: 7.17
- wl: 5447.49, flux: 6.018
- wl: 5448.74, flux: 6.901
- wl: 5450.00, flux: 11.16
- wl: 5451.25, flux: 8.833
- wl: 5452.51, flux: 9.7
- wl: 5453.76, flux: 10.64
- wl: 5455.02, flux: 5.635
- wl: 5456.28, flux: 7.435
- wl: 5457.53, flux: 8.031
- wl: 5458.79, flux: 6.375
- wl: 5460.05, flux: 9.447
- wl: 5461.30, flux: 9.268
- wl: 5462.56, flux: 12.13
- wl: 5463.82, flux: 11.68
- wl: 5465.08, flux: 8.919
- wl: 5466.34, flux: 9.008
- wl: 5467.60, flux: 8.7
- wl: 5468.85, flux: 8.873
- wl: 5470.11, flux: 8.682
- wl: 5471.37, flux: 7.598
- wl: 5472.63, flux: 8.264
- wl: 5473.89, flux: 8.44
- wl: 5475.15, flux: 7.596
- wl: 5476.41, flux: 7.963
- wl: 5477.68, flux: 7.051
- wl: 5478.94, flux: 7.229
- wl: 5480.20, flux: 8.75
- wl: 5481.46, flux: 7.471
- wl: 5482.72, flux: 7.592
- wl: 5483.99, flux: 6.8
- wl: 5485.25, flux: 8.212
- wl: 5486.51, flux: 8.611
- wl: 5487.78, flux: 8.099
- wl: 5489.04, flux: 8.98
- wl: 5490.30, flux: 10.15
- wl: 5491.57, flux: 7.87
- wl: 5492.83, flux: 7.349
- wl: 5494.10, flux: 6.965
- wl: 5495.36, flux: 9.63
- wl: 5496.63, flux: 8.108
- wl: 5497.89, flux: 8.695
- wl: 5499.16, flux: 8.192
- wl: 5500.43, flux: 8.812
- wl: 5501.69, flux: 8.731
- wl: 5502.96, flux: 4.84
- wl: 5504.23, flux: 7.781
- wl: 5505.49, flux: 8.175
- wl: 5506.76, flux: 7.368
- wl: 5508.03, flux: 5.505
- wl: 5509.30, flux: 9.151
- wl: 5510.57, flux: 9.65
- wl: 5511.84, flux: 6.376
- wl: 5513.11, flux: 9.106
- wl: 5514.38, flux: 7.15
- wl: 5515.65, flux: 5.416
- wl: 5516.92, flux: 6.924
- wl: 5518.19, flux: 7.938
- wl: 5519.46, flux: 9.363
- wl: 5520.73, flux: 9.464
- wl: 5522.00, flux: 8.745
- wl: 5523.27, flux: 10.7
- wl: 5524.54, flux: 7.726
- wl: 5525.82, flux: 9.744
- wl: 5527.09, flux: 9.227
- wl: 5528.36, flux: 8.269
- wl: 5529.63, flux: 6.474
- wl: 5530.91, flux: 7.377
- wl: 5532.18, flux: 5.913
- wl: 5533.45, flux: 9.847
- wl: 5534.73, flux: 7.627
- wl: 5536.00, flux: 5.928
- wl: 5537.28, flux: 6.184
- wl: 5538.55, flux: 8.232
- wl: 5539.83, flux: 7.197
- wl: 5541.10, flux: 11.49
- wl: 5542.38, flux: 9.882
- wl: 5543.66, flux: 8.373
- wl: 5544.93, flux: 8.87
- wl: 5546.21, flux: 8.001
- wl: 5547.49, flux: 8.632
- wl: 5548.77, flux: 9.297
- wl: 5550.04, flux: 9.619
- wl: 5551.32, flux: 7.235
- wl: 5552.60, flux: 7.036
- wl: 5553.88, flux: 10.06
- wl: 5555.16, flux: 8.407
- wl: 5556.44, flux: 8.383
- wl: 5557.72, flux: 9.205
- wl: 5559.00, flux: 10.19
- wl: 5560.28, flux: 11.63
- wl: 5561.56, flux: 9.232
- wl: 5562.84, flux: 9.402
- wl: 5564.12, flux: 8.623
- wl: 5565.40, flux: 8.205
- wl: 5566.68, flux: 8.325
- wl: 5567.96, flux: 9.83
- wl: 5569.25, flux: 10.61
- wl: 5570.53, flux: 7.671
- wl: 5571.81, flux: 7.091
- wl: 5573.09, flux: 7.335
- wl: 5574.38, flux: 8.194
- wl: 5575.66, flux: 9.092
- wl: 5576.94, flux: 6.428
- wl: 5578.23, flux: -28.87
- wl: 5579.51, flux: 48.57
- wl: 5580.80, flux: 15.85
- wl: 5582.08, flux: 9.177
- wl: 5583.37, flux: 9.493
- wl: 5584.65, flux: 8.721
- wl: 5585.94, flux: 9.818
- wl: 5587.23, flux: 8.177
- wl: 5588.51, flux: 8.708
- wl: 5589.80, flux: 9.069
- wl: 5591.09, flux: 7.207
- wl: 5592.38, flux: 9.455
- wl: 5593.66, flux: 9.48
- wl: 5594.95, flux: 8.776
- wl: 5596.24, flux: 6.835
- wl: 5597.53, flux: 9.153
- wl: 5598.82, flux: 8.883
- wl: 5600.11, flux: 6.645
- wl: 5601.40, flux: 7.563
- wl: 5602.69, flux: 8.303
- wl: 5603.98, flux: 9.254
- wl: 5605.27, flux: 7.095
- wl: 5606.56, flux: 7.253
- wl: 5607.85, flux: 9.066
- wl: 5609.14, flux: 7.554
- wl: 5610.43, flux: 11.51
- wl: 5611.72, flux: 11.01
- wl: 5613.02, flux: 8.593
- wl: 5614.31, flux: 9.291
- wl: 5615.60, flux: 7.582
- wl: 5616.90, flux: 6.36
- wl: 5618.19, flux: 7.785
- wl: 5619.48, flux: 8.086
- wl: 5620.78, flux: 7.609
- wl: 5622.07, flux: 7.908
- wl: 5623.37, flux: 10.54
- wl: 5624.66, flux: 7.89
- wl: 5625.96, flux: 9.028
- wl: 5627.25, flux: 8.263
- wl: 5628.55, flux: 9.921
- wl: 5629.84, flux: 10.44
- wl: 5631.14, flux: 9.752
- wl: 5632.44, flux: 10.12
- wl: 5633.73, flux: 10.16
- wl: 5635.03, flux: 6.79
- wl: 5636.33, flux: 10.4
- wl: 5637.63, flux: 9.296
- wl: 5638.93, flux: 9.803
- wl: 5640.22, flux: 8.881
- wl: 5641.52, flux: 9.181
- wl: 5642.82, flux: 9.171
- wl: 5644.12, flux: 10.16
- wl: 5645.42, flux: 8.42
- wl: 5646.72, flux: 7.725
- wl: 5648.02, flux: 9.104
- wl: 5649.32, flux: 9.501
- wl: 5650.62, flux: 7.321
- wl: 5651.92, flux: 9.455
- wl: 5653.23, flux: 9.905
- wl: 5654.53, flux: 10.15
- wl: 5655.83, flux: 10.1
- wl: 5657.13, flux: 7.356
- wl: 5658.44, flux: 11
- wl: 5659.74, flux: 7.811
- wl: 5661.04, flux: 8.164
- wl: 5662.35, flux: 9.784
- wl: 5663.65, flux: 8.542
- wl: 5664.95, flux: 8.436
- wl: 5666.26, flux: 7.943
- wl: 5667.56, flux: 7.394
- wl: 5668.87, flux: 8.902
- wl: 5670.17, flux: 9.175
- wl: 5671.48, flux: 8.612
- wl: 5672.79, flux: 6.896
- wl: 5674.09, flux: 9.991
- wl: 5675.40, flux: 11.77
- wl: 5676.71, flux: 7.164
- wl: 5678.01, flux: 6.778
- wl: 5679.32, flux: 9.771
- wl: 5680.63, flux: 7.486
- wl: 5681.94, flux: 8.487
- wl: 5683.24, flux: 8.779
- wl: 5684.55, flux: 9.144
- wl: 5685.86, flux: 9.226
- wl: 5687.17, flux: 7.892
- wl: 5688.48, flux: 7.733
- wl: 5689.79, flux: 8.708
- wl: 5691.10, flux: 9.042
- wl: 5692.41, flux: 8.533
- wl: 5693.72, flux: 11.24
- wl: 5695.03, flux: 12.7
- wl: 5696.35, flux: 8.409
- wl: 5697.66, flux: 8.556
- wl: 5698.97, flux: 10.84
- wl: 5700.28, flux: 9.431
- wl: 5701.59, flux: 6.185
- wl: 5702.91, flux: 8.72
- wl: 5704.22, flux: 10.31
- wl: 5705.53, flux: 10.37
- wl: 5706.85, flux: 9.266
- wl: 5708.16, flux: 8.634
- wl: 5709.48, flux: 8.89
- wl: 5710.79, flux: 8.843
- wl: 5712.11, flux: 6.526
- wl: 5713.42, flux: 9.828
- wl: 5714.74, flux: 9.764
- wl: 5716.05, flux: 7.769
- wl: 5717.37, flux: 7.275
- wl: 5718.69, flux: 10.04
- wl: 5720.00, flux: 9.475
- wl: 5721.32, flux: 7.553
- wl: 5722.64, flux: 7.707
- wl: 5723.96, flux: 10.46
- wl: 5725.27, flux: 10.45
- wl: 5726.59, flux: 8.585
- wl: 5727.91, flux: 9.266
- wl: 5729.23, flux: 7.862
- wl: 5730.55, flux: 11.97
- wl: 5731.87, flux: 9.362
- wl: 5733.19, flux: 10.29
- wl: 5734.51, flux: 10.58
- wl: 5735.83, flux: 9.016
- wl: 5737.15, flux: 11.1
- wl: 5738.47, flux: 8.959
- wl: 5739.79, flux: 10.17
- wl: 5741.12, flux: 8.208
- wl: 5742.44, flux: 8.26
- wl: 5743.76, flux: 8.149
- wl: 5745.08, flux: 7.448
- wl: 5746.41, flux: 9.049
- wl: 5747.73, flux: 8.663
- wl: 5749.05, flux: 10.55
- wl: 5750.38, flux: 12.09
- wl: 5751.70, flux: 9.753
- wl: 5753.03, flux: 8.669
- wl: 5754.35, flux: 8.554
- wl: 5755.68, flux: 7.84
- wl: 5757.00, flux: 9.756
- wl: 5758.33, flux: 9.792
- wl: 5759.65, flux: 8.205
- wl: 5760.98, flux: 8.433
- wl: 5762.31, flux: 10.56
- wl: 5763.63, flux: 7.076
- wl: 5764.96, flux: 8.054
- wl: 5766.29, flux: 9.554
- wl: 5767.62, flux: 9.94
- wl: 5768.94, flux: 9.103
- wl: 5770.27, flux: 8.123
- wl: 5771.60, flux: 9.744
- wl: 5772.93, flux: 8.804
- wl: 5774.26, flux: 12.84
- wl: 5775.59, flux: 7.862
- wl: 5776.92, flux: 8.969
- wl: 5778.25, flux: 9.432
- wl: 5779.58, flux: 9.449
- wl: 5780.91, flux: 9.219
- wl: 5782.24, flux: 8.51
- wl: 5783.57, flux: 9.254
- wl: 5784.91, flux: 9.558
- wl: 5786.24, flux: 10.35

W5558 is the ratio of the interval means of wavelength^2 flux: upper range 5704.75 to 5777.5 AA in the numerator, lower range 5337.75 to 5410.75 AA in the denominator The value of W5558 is 1.33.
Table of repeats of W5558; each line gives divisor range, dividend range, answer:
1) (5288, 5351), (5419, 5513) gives 1.14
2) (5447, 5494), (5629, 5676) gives 1.16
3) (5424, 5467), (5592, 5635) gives 1.08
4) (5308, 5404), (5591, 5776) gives 1.27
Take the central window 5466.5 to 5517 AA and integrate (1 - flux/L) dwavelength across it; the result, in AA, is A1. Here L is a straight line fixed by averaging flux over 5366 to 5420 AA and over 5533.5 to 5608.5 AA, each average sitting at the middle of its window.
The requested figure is 2.1 AA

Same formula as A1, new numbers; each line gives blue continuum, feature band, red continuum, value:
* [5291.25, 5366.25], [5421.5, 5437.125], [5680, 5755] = 0.71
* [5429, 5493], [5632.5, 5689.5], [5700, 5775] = 0.54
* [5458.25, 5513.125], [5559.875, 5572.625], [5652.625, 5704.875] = -0.67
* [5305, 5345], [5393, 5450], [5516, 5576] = 2.13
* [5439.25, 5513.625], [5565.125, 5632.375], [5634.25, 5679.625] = -0.59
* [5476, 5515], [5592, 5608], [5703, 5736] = 0.53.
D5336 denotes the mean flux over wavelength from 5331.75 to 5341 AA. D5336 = 8.31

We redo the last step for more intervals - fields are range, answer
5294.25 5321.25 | 7.9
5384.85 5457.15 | 8.09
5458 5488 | 8.45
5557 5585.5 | 9.28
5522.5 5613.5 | 8.72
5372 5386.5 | 8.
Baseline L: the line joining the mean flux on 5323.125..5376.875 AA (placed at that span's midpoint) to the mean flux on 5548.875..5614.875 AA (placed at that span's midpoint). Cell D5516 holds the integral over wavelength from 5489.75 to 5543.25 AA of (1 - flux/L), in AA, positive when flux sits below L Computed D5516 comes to 3.2 AA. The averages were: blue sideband 7.83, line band 8.08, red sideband 8.89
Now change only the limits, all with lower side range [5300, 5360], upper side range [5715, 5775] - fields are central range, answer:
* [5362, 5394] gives -1.3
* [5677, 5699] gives 0.2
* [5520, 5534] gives 0.0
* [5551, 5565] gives -0.7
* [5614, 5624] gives 0.8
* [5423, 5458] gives -0.2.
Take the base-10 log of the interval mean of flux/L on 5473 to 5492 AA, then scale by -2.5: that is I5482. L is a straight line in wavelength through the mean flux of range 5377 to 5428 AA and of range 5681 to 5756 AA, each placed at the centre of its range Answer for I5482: 0.03 mag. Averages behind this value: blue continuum 8.02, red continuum 9.14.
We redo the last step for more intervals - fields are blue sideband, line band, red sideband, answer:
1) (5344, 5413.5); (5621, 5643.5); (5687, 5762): -0.05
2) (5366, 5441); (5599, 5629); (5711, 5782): 0.03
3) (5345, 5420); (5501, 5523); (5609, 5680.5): 0.09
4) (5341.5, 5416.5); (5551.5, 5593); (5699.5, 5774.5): -0.06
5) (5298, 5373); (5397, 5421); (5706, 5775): 0.08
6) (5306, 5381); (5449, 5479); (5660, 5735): -0.05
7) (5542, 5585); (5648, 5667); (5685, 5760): 0.02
